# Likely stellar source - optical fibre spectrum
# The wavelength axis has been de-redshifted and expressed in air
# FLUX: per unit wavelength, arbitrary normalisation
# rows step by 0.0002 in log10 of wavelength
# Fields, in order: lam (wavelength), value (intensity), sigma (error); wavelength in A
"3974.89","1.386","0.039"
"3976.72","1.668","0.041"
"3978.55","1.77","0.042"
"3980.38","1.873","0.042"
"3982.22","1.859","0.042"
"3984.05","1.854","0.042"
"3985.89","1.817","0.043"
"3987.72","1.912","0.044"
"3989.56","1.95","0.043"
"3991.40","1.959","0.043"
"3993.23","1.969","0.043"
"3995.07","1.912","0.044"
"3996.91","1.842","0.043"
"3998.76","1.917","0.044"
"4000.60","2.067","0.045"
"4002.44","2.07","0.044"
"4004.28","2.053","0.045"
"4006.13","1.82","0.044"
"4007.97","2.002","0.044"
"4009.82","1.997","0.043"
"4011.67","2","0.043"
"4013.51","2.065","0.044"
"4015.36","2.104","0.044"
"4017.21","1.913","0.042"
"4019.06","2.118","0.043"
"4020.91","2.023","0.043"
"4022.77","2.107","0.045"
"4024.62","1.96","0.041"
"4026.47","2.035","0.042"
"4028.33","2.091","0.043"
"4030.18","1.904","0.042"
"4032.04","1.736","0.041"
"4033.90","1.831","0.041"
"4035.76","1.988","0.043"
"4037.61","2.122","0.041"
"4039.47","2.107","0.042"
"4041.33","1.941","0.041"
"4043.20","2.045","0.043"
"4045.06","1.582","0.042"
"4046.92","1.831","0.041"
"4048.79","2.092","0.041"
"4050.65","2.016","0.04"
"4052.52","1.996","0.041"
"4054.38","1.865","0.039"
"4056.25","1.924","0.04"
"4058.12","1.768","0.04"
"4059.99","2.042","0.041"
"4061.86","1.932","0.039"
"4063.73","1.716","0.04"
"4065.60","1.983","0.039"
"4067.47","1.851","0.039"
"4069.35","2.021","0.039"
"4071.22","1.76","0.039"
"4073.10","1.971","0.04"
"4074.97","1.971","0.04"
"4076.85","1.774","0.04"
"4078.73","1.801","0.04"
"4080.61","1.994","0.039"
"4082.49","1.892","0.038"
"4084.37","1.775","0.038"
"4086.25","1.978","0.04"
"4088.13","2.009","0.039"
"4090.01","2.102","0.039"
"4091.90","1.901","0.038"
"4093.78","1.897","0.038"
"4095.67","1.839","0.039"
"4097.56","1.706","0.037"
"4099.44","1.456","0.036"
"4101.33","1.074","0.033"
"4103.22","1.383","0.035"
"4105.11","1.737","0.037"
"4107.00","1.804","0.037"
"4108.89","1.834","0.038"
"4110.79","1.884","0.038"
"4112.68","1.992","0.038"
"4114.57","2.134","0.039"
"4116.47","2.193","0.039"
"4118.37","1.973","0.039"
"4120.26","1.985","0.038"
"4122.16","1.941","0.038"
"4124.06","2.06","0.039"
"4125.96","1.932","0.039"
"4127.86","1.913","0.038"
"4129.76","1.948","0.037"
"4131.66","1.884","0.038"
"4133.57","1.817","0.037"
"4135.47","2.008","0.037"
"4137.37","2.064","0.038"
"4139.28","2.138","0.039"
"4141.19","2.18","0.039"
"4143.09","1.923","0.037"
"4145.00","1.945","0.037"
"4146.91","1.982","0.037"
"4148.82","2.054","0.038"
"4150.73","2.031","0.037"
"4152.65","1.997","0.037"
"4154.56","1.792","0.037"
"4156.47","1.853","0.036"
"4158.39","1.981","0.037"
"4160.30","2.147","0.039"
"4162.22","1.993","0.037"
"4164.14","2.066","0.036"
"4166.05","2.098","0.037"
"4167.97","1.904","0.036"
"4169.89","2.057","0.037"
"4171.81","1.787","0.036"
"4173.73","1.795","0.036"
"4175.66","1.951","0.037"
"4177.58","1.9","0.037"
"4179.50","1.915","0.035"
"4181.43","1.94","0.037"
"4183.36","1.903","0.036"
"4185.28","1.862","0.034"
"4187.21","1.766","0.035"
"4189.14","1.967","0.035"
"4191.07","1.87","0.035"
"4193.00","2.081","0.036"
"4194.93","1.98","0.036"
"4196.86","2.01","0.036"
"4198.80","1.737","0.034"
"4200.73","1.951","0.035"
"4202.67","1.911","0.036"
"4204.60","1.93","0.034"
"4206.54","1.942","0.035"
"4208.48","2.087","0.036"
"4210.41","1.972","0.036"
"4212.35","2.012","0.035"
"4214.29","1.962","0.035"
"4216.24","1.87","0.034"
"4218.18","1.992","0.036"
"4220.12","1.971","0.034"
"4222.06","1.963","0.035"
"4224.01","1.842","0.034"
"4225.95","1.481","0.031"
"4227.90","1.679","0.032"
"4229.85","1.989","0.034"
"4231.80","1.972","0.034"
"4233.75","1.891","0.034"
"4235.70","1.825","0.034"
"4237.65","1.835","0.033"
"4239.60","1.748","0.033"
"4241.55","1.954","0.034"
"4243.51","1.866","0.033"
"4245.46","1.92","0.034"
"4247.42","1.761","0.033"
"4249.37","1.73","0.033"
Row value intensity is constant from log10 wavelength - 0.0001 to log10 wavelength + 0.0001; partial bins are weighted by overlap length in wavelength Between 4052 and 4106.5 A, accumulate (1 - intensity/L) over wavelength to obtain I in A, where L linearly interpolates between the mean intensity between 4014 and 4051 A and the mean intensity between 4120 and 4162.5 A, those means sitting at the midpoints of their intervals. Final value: 4.1 A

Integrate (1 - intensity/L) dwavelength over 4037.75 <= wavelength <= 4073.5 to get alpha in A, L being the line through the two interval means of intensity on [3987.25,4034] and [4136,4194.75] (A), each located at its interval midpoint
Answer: 1.0 A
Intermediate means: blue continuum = 1.98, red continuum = 1.97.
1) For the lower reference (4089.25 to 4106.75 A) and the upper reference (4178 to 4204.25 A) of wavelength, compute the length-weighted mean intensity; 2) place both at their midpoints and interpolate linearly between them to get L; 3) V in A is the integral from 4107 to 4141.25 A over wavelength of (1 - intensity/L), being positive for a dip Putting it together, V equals -4.7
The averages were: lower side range 1.68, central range 1.98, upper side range 1.91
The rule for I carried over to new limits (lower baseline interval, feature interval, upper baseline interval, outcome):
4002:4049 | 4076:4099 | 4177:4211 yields 0.9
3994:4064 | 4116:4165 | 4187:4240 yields -1.6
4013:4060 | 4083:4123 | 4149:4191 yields 2.3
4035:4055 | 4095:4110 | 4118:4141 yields 2.8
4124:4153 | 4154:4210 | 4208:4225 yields 1.0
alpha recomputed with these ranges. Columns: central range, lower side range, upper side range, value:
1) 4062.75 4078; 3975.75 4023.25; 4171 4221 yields 0.5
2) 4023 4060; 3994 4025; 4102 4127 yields 0.5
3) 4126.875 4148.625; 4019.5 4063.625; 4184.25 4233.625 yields -0.6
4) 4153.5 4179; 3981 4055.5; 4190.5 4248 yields -0.4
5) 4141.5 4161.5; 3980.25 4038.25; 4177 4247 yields -0.6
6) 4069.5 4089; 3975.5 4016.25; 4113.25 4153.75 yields 0.8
